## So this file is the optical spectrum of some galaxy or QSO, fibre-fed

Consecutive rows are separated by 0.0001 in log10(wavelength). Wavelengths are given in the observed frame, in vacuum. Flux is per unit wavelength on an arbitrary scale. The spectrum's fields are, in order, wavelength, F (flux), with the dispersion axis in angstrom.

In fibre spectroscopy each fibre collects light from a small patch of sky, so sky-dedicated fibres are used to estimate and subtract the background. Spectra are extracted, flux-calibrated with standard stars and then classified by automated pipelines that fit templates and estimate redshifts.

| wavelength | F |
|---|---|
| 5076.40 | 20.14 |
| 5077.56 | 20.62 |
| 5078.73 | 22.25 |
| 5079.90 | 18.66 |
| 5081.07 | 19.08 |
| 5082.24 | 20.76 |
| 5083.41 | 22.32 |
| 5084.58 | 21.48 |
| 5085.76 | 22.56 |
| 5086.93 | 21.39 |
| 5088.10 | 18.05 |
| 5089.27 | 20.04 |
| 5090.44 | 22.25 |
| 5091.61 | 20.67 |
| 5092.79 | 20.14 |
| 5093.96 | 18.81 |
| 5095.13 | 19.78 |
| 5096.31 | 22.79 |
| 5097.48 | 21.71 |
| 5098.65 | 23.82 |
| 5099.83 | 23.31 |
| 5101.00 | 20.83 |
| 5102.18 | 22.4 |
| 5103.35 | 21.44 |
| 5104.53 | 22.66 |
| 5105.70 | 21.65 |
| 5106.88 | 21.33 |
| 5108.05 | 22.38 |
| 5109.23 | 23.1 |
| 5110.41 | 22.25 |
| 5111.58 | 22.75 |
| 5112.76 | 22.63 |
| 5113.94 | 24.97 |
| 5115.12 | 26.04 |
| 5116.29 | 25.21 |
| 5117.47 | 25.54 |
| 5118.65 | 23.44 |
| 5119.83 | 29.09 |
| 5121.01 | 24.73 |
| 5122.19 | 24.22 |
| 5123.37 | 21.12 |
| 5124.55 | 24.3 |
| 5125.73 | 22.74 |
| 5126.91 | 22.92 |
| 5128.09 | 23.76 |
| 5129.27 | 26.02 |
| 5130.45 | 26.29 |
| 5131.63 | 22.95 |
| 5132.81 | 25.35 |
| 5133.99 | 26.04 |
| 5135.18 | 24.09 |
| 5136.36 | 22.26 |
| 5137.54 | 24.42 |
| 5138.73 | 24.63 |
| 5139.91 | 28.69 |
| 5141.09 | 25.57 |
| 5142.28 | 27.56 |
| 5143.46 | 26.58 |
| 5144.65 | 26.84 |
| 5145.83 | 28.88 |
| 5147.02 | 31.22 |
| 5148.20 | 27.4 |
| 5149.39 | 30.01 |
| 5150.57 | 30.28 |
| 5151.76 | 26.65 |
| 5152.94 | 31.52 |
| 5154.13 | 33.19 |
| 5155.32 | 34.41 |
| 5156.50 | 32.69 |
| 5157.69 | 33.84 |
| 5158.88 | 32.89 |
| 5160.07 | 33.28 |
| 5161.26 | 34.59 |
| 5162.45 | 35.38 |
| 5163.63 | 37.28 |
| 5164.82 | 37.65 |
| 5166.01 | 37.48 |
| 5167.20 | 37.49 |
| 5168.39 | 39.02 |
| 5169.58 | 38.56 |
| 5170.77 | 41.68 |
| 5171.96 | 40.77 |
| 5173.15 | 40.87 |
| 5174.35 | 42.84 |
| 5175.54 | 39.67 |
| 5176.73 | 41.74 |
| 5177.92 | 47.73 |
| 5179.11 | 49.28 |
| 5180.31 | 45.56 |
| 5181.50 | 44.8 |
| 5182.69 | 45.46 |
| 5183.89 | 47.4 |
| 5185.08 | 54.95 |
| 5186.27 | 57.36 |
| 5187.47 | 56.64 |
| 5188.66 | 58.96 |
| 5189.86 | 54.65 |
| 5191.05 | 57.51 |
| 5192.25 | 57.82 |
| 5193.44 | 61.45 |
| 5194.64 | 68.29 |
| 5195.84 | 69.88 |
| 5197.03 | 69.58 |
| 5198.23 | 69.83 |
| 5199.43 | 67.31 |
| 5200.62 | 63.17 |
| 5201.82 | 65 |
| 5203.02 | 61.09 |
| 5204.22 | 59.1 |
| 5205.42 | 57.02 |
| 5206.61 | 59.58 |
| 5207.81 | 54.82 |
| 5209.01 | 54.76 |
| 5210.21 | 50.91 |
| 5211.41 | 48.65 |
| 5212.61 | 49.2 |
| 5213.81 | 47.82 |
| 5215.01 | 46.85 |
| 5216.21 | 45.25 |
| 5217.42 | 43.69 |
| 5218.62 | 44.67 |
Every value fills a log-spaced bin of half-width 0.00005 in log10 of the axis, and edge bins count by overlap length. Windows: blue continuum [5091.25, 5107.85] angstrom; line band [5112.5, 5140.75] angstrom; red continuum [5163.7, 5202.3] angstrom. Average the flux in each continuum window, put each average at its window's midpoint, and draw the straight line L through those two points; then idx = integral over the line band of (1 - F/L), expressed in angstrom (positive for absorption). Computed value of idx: 5.7 angstrom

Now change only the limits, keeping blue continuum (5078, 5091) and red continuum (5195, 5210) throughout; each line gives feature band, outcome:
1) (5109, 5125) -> 3.94 angstrom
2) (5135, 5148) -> 4.58 angstrom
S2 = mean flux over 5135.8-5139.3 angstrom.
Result 23.8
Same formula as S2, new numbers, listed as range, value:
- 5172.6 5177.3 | 41.2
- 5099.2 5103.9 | 22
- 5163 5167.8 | 37.5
